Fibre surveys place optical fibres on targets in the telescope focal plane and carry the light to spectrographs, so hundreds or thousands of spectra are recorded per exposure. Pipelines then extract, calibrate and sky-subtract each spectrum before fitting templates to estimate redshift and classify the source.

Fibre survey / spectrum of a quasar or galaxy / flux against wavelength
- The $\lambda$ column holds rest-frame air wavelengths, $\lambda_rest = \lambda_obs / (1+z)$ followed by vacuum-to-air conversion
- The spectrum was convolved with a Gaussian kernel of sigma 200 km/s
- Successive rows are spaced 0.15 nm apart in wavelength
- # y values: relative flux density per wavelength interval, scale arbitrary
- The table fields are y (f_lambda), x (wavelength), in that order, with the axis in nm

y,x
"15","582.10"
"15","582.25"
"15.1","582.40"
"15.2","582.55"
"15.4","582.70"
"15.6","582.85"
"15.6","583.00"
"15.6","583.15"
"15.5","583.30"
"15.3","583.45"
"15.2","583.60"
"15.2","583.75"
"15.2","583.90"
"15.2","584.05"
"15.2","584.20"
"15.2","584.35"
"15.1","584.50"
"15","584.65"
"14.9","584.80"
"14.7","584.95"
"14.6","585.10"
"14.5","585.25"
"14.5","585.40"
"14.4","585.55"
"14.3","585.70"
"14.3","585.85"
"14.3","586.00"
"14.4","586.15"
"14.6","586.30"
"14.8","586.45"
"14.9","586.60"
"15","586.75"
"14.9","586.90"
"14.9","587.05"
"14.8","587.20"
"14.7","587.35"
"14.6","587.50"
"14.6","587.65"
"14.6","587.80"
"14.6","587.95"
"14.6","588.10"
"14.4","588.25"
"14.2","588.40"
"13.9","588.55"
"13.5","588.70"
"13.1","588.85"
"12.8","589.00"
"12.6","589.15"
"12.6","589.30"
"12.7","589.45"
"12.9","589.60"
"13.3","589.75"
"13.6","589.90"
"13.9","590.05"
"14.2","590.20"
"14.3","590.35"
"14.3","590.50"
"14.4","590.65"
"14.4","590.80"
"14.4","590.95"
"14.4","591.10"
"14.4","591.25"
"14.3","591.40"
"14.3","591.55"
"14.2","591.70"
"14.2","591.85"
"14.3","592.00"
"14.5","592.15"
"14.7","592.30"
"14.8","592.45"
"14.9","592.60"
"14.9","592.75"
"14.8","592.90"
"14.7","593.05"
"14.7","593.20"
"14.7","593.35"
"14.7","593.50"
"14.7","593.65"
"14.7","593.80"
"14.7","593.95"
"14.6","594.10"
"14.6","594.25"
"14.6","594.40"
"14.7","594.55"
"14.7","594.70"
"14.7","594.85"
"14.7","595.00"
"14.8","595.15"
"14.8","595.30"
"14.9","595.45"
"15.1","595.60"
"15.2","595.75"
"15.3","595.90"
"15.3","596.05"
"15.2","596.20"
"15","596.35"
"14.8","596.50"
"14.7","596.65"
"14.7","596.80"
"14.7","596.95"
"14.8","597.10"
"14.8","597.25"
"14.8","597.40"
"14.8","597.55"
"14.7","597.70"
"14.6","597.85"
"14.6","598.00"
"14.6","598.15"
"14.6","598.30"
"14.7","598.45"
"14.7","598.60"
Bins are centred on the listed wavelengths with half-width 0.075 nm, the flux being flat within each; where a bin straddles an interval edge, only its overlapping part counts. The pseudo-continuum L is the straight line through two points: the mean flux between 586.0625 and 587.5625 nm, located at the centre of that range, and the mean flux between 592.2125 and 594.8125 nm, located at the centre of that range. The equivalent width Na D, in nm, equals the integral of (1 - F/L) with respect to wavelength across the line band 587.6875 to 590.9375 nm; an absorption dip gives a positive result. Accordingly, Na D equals 0.21 nm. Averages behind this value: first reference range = 14.8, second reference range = 14.7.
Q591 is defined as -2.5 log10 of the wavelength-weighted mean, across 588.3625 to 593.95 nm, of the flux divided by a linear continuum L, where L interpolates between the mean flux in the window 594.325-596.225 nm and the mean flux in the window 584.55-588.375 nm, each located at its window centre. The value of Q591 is 0.05 mag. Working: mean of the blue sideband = 14.6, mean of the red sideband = 14.9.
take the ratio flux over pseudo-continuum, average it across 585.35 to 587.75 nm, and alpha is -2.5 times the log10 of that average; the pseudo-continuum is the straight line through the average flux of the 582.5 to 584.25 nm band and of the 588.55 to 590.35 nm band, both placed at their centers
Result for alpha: -0.03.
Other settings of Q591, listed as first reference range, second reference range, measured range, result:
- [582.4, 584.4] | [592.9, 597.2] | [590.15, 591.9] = 0.050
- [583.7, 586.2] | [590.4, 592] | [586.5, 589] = 0.012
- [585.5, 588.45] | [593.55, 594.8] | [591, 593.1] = 0.009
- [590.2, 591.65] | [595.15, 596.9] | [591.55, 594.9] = 0.000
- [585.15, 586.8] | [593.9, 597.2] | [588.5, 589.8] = 0.127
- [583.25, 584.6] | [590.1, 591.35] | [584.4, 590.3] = 0.042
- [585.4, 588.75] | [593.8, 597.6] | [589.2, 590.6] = 0.084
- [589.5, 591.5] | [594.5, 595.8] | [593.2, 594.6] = -0.003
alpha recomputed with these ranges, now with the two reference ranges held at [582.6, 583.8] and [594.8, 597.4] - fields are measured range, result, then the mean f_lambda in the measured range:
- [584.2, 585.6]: 0.04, 14.8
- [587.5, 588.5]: 0.05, 14.5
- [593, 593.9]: 0.02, 14.7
